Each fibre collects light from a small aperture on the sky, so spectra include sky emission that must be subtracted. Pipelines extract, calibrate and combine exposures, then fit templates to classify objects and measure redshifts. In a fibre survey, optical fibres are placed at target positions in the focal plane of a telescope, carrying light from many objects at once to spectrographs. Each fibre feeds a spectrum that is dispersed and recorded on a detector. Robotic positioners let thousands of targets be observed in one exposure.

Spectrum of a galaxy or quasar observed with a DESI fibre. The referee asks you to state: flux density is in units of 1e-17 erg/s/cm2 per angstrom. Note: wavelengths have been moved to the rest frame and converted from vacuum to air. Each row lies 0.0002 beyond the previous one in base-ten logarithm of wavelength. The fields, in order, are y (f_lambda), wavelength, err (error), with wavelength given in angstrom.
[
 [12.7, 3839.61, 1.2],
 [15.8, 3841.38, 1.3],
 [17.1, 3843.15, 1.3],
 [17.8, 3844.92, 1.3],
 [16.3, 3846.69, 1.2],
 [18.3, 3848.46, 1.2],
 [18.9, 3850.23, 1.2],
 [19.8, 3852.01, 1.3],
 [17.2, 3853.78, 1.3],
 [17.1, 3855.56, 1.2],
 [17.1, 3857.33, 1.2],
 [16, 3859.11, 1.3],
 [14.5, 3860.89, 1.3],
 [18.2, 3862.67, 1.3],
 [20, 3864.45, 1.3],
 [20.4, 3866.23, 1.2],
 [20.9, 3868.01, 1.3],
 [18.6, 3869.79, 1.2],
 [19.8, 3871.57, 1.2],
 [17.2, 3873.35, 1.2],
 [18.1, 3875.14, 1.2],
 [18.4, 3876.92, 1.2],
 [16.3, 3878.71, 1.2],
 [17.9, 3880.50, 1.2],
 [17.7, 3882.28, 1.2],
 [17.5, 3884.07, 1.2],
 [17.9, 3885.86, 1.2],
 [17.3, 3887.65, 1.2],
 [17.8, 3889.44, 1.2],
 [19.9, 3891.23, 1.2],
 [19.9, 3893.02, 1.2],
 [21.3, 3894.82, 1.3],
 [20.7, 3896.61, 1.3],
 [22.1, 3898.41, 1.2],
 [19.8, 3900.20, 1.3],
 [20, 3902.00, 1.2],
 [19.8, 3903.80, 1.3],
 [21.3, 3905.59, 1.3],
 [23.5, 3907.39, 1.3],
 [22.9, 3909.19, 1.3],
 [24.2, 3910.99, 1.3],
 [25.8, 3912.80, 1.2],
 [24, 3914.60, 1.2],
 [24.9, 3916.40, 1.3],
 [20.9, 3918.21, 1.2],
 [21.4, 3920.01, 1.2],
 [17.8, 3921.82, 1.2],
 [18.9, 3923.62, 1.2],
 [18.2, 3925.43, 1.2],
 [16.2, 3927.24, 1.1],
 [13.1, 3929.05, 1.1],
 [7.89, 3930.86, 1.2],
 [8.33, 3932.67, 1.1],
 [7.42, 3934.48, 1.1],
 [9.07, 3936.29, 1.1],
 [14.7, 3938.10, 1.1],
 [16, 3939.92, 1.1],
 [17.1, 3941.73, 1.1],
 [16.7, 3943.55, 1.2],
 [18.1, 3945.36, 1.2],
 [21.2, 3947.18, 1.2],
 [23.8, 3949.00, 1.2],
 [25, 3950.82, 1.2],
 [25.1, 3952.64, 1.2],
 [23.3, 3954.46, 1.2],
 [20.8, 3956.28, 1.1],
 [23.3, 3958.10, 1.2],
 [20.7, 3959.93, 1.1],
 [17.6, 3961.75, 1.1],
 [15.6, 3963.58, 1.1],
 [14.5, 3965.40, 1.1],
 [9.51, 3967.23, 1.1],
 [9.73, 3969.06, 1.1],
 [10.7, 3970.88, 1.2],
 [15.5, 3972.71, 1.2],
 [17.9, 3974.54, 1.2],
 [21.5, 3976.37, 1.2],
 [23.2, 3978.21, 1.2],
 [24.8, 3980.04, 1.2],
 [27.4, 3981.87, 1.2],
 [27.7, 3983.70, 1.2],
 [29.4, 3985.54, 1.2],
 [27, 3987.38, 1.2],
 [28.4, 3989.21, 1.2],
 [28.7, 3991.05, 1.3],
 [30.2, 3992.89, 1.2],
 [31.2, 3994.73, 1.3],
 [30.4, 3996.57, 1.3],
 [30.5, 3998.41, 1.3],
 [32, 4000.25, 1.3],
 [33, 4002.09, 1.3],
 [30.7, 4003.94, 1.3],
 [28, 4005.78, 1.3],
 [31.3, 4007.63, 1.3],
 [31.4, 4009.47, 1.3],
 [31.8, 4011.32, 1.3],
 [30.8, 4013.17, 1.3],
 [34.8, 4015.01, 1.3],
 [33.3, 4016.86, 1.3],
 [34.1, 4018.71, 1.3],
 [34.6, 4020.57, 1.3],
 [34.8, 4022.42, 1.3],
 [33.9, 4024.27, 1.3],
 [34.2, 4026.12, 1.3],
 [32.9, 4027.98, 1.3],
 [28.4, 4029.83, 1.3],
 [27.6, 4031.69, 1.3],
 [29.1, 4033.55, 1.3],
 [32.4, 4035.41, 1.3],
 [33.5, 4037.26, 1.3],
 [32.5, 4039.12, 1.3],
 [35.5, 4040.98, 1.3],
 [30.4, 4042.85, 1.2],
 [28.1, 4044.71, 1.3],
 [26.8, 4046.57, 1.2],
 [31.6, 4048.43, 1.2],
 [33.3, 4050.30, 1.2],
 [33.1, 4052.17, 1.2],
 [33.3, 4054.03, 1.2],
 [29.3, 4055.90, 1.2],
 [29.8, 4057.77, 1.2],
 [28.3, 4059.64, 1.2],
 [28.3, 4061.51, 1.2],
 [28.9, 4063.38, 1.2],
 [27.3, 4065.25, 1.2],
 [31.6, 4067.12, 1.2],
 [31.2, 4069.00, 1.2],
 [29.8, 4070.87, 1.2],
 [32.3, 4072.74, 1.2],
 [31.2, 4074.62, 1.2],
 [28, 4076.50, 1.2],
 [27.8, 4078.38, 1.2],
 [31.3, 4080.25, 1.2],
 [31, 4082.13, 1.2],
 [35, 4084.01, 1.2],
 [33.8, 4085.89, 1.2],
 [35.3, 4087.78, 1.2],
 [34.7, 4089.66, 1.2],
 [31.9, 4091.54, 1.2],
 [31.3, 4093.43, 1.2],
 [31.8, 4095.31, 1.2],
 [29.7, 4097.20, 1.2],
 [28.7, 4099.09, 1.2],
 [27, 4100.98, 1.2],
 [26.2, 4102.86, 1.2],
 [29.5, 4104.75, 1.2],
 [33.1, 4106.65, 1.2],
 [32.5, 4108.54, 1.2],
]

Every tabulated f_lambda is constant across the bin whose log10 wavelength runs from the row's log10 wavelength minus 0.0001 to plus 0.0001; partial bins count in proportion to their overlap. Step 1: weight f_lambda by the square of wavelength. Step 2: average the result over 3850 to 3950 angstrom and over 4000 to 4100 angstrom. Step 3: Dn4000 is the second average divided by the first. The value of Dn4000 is 1.84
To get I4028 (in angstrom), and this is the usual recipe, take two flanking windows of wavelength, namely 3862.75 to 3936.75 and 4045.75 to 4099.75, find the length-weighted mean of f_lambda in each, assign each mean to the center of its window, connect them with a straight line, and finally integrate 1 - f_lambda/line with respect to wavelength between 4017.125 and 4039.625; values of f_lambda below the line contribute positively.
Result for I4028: -3.72 angstrom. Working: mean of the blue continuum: 18.7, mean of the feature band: 32.4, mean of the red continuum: 30.9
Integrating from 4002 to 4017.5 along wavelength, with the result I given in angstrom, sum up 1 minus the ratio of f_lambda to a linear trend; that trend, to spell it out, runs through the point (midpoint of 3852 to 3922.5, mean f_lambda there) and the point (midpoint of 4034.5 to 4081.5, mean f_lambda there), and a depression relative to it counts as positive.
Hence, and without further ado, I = -2.3 angstrom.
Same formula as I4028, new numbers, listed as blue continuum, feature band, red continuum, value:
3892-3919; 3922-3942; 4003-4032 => 9.0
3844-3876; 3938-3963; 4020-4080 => 4.0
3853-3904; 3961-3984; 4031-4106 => 6.3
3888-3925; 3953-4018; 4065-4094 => 2.6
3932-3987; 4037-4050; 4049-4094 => -1.5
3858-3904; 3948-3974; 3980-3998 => 7.8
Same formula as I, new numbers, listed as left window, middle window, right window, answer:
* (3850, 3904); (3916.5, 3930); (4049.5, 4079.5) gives 1.9 angstrom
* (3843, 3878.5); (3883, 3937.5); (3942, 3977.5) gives -1.1 angstrom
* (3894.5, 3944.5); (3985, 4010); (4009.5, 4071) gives -3.2 angstrom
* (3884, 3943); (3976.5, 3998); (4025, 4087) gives -2.6 angstrom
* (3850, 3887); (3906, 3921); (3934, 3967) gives -4.3 angstrom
